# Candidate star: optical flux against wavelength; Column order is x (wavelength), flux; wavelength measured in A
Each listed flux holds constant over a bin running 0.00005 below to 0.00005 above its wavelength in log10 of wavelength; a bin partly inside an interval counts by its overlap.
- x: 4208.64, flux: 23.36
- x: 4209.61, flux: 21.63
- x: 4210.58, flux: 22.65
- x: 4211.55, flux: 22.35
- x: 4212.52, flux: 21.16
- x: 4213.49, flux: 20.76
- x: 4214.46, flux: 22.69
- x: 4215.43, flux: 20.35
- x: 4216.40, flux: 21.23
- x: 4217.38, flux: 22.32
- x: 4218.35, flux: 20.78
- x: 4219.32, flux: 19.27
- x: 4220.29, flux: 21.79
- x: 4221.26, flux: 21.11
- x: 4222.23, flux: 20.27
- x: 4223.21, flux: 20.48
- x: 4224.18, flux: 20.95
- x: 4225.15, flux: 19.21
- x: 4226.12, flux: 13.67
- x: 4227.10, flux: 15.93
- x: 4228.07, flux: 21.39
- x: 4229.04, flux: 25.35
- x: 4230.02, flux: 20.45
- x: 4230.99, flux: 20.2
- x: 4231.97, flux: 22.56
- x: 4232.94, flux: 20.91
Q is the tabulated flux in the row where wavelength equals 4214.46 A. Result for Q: 22.69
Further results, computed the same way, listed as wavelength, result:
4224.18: 20.95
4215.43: 20.35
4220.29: 21.79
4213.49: 20.76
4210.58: 22.65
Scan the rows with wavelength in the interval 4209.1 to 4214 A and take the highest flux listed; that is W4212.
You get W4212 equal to 22.65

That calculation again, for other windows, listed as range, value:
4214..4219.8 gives 22.69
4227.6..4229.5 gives 25.35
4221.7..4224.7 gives 20.95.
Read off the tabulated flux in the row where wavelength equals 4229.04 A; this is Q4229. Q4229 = 25.35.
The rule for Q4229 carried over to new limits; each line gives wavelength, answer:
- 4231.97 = 22.56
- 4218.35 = 20.78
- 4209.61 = 21.63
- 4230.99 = 20.2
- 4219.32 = 19.27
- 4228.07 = 21.39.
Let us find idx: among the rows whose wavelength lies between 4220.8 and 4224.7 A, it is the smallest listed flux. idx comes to 20.27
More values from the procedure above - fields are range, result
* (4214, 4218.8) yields 20.35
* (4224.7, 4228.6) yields 13.67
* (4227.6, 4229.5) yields 21.39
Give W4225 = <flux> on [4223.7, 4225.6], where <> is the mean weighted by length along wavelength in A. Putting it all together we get 20.1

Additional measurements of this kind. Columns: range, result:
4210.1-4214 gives 21.7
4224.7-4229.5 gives 19.1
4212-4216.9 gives 21.2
